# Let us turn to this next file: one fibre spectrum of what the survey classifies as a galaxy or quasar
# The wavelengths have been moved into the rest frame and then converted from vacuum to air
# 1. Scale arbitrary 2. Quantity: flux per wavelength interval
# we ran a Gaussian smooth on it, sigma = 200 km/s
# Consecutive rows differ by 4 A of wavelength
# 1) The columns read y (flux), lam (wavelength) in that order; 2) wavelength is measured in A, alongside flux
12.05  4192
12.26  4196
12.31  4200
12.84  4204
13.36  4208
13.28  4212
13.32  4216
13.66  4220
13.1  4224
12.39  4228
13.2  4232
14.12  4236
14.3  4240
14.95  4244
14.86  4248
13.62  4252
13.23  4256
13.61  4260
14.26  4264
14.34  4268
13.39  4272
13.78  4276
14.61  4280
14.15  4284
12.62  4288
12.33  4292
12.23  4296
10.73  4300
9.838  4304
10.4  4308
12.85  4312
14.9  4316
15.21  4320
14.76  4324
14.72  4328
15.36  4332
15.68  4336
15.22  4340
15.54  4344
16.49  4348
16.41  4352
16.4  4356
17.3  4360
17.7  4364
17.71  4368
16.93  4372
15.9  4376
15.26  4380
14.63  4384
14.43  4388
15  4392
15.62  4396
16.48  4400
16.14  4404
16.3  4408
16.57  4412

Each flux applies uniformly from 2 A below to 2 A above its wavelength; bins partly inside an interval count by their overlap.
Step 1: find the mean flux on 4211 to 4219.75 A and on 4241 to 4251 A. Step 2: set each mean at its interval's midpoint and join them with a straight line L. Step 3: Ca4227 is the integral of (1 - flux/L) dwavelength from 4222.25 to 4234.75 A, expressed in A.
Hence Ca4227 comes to 0.88 A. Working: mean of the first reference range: 13.4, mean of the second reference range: 14.7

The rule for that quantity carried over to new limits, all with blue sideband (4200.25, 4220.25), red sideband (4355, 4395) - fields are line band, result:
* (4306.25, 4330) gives 2.0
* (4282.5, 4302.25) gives 3.1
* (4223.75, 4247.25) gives -0.3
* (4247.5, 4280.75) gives 0.5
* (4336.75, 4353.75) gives -0.3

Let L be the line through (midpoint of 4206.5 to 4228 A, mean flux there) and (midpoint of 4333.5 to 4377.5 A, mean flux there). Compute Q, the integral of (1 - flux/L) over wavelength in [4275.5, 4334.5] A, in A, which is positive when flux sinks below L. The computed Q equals 8.0 A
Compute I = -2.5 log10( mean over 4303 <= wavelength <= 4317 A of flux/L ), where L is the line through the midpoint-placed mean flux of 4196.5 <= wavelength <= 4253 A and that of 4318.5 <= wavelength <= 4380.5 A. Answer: 0.27 mag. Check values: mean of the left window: 13.5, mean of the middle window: 11.9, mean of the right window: 16.1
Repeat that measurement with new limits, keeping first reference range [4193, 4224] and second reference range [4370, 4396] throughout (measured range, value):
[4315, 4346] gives -0.038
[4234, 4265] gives -0.045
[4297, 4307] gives 0.334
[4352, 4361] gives -0.116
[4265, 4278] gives -0.002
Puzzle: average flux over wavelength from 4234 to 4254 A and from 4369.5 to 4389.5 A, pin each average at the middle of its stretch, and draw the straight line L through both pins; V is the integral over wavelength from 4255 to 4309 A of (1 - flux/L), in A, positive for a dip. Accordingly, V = 6.7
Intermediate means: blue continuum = 14.4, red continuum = 15.5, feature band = 12.9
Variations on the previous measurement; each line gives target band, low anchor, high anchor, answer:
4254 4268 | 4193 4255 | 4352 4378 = 0.5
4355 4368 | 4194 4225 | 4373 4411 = -1.8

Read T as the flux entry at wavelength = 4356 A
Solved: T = 16.4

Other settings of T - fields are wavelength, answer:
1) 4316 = 14.9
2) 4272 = 13.39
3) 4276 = 13.78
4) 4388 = 14.43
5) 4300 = 10.73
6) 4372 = 16.93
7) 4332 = 15.36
